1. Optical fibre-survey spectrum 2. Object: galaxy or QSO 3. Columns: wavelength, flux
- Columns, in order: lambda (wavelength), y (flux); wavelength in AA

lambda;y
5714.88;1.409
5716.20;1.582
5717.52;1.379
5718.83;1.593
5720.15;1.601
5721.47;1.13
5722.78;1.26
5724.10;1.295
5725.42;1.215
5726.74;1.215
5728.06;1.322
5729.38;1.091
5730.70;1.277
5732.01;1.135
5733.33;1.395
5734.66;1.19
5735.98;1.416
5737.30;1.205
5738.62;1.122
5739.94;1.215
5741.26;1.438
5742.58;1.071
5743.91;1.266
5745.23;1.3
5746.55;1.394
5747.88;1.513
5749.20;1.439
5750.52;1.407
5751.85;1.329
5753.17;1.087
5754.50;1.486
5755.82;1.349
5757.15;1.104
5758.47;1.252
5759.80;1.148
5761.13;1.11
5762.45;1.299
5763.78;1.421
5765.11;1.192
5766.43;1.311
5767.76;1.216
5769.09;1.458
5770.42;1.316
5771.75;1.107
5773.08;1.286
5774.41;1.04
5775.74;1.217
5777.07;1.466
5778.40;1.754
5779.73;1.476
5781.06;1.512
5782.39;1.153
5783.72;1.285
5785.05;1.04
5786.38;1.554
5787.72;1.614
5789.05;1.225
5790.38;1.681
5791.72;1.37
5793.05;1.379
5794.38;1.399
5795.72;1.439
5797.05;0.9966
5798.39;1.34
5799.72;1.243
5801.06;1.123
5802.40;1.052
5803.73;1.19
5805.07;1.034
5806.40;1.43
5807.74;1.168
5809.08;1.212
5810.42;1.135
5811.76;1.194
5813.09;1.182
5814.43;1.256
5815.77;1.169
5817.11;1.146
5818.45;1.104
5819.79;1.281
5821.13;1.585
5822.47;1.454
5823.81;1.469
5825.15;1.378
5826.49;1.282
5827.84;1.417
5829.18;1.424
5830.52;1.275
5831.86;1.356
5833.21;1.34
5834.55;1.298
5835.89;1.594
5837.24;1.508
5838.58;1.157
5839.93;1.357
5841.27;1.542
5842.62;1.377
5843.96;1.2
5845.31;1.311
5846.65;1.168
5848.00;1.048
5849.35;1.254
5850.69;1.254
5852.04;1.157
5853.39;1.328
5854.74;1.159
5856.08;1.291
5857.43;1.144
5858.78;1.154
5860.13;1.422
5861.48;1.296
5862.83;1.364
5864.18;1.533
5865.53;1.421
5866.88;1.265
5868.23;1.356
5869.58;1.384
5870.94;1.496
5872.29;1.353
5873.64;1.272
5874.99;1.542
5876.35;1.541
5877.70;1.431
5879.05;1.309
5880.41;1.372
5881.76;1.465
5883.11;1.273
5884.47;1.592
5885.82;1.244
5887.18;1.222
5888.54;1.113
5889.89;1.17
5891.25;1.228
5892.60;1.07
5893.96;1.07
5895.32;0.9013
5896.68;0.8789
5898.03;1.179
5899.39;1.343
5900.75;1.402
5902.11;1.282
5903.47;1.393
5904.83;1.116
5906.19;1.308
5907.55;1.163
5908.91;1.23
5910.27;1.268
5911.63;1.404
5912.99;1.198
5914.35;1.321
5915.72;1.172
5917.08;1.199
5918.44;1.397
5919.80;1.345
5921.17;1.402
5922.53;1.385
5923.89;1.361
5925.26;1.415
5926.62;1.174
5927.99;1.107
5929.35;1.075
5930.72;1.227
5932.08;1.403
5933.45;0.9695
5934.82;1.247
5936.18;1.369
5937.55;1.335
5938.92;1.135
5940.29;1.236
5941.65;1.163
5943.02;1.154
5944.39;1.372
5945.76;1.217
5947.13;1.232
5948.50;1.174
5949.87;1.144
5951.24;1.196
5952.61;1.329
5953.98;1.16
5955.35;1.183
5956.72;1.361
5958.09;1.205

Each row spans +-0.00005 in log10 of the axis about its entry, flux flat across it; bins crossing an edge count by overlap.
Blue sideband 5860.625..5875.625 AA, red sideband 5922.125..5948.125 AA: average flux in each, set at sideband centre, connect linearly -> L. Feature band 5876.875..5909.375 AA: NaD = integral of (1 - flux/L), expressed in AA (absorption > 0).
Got 2.3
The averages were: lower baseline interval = 1.39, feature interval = 1.24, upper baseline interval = 1.24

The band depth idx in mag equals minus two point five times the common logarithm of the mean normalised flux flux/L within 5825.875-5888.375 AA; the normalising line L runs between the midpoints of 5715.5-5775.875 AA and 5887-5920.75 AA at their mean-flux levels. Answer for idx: -0.084 mag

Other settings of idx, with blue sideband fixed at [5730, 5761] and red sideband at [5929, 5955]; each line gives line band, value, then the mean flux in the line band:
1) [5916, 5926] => -0.11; 1.35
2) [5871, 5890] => -0.10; 1.36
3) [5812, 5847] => -0.07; 1.33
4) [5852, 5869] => -0.05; 1.31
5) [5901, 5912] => -0.04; 1.27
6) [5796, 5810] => 0.07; 1.19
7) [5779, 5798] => -0.08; 1.37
